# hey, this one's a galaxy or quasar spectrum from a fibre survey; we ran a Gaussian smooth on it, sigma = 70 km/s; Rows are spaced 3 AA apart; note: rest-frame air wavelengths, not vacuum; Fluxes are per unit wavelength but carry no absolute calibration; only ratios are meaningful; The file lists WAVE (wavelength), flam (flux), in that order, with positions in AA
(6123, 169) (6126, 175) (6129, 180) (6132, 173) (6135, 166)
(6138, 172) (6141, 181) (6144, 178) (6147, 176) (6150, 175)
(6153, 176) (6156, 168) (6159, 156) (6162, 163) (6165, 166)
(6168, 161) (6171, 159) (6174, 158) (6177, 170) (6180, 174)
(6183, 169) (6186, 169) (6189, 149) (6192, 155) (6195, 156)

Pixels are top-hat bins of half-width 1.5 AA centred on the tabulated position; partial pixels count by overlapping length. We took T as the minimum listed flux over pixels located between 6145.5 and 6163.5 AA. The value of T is 156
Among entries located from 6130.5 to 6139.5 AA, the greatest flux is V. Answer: 173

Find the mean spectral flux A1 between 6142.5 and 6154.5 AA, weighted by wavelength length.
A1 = 176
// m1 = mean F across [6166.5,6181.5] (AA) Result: 164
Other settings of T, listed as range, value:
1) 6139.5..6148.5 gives 176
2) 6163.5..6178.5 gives 158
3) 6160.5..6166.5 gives 163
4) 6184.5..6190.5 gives 149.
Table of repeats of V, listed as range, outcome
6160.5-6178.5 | 170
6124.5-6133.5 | 180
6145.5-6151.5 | 176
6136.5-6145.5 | 181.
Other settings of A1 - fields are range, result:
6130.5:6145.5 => 174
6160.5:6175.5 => 161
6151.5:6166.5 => 166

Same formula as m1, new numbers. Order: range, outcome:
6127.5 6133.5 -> 176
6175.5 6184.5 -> 171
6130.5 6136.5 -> 170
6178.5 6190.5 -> 165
